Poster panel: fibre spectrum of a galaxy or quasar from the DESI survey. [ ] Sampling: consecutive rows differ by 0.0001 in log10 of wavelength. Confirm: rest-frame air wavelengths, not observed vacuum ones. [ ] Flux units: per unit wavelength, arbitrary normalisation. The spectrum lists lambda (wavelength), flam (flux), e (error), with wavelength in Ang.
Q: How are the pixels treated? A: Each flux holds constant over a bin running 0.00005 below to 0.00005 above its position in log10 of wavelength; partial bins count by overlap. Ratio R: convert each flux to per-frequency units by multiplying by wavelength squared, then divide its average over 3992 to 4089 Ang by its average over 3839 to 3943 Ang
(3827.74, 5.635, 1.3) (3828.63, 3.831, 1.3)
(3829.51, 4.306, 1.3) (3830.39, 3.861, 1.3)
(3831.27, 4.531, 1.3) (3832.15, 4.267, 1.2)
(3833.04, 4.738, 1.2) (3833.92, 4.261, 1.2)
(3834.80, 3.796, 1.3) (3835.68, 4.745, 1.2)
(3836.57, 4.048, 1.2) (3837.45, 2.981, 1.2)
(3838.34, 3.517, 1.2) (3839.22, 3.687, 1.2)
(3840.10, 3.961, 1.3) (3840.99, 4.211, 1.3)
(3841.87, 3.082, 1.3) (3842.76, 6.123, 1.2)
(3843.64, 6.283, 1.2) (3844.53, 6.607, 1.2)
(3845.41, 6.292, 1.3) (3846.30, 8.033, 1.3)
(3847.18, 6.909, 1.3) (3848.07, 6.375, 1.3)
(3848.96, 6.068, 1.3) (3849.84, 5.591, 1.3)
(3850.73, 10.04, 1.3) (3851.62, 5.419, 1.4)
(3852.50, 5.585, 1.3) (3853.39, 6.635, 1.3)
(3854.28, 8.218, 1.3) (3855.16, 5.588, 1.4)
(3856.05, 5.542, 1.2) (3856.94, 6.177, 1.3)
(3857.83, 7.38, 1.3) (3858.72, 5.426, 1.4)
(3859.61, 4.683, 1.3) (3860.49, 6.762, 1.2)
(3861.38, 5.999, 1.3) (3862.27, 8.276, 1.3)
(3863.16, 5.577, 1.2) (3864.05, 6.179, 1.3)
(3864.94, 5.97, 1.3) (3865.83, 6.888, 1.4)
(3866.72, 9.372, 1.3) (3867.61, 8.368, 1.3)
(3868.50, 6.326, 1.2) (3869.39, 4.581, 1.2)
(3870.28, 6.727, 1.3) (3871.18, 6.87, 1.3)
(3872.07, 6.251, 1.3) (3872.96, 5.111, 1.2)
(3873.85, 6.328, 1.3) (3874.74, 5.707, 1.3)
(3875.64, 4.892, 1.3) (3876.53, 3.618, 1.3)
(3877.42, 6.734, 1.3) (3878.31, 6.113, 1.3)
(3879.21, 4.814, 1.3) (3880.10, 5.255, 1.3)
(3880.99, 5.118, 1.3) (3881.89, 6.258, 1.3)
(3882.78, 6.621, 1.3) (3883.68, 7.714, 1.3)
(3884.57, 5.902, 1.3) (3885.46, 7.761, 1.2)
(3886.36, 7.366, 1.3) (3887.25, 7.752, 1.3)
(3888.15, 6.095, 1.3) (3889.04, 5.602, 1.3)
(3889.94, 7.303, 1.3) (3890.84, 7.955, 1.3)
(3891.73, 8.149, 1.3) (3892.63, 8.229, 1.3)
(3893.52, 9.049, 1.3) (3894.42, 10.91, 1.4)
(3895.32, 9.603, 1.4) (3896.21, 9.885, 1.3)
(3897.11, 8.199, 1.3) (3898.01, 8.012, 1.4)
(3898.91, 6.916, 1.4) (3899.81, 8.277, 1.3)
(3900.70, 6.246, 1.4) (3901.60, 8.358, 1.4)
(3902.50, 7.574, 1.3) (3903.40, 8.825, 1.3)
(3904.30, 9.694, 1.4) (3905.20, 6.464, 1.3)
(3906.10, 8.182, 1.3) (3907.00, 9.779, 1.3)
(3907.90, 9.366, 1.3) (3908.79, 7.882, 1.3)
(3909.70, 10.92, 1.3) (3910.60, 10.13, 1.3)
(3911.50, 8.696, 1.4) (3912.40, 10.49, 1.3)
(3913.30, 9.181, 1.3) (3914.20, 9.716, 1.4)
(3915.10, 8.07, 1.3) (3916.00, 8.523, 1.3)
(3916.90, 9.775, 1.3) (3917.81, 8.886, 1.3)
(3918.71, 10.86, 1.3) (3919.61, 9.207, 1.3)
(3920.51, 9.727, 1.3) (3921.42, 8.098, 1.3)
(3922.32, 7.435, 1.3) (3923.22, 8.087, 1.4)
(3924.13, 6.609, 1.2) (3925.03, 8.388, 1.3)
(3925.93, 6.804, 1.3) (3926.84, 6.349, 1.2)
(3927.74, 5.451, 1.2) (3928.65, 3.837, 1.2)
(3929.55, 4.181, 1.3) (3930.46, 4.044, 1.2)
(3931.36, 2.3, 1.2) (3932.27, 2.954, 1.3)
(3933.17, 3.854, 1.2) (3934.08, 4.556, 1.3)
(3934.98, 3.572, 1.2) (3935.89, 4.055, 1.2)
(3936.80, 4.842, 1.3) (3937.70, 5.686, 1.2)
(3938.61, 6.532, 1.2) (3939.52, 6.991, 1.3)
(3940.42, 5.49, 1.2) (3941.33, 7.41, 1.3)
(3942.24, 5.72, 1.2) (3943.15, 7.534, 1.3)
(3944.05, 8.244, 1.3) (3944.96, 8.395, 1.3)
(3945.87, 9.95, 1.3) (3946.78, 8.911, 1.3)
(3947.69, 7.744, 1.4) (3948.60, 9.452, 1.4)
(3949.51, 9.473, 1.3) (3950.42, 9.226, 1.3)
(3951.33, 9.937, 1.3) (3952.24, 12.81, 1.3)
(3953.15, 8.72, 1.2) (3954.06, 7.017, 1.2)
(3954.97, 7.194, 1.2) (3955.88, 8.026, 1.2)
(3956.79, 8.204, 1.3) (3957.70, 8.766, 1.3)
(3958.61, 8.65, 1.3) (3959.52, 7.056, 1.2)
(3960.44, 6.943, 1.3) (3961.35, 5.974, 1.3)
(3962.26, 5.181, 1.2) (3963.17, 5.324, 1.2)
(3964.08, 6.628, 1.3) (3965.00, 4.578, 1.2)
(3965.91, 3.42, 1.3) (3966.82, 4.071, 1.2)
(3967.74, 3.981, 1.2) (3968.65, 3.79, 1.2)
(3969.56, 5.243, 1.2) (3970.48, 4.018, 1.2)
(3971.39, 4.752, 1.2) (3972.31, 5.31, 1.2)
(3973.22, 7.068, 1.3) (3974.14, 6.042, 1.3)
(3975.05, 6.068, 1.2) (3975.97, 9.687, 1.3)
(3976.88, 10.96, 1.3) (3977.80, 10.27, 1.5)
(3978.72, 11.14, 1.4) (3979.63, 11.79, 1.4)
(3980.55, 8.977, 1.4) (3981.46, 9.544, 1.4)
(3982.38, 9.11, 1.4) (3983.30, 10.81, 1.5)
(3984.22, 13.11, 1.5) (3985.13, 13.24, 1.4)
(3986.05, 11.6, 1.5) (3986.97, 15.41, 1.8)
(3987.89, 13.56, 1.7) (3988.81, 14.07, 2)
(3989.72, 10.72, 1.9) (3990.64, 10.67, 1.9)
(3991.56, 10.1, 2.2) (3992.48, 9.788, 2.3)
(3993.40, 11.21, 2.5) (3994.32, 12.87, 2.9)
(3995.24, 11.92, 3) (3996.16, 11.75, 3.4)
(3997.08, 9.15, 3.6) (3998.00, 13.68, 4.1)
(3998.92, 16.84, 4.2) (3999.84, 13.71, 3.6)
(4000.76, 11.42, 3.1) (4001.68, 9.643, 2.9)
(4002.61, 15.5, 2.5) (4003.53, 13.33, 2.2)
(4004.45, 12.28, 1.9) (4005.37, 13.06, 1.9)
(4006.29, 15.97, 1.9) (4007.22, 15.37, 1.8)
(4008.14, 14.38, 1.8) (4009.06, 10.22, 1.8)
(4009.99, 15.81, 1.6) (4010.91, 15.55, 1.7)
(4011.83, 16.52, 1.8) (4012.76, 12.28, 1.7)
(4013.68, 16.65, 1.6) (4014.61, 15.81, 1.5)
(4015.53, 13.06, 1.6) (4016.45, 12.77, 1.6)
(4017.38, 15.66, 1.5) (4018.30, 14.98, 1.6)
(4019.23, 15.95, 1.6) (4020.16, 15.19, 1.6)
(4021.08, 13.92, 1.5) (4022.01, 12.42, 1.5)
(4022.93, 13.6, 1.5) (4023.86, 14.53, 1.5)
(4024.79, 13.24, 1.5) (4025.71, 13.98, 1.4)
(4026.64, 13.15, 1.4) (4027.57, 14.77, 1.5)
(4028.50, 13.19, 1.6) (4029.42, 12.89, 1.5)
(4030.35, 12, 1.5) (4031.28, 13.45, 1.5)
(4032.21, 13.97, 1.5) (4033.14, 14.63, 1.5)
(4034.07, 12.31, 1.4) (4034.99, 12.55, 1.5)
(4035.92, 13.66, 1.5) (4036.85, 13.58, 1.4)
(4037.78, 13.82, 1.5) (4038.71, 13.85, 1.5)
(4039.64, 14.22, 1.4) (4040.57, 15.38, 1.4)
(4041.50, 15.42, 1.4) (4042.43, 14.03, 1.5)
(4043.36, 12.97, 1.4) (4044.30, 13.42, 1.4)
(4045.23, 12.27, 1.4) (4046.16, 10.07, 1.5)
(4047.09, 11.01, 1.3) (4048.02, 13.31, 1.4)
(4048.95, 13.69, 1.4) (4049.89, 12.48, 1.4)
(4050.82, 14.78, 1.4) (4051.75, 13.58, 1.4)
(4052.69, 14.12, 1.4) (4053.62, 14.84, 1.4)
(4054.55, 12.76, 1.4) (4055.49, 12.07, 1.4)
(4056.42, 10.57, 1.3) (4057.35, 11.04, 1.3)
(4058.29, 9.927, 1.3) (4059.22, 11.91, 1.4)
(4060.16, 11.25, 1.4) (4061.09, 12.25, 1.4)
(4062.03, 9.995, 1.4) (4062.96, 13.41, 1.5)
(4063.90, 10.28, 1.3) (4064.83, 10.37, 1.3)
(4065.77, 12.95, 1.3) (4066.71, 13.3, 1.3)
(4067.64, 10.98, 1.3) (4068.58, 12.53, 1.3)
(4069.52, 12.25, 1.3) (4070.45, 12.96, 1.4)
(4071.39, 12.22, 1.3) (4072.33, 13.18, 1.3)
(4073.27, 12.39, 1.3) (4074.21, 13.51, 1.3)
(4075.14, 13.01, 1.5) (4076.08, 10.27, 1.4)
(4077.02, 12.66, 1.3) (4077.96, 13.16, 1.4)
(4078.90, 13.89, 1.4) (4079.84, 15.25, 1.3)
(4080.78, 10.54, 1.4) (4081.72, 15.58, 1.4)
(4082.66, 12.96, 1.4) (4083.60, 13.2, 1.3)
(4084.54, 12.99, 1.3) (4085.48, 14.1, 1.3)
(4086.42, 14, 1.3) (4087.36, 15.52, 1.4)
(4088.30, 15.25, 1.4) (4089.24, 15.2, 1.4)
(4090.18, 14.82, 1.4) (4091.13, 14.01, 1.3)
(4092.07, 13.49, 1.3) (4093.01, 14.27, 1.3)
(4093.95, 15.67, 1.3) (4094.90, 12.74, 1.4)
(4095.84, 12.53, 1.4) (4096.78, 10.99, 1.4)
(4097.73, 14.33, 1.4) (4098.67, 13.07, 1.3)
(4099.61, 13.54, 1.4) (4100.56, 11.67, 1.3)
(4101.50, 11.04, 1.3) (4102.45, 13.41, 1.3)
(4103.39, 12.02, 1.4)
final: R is 2.1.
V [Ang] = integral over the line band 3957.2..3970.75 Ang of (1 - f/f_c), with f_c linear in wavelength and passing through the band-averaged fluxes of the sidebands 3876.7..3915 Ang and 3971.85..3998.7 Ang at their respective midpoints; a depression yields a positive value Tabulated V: 6.0 Ang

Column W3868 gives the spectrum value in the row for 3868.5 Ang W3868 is 6.326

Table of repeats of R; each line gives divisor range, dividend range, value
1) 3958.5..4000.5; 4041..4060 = 1.43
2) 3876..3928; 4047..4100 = 1.78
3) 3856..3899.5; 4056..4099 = 2.09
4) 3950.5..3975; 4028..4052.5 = 2.13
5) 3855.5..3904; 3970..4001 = 1.62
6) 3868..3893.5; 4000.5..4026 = 2.36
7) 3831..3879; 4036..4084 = 2.43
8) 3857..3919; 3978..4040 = 1.87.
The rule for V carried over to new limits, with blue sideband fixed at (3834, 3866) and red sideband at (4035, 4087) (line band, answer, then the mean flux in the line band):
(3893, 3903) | -1.5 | 8.46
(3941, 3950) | 0.7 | 8.3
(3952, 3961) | 1.1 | 8.2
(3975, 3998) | -2.0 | 11.2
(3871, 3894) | 1.3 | 6.49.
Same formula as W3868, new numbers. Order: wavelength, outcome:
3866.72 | 9.372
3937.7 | 5.686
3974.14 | 6.042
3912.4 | 10.49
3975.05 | 6.068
